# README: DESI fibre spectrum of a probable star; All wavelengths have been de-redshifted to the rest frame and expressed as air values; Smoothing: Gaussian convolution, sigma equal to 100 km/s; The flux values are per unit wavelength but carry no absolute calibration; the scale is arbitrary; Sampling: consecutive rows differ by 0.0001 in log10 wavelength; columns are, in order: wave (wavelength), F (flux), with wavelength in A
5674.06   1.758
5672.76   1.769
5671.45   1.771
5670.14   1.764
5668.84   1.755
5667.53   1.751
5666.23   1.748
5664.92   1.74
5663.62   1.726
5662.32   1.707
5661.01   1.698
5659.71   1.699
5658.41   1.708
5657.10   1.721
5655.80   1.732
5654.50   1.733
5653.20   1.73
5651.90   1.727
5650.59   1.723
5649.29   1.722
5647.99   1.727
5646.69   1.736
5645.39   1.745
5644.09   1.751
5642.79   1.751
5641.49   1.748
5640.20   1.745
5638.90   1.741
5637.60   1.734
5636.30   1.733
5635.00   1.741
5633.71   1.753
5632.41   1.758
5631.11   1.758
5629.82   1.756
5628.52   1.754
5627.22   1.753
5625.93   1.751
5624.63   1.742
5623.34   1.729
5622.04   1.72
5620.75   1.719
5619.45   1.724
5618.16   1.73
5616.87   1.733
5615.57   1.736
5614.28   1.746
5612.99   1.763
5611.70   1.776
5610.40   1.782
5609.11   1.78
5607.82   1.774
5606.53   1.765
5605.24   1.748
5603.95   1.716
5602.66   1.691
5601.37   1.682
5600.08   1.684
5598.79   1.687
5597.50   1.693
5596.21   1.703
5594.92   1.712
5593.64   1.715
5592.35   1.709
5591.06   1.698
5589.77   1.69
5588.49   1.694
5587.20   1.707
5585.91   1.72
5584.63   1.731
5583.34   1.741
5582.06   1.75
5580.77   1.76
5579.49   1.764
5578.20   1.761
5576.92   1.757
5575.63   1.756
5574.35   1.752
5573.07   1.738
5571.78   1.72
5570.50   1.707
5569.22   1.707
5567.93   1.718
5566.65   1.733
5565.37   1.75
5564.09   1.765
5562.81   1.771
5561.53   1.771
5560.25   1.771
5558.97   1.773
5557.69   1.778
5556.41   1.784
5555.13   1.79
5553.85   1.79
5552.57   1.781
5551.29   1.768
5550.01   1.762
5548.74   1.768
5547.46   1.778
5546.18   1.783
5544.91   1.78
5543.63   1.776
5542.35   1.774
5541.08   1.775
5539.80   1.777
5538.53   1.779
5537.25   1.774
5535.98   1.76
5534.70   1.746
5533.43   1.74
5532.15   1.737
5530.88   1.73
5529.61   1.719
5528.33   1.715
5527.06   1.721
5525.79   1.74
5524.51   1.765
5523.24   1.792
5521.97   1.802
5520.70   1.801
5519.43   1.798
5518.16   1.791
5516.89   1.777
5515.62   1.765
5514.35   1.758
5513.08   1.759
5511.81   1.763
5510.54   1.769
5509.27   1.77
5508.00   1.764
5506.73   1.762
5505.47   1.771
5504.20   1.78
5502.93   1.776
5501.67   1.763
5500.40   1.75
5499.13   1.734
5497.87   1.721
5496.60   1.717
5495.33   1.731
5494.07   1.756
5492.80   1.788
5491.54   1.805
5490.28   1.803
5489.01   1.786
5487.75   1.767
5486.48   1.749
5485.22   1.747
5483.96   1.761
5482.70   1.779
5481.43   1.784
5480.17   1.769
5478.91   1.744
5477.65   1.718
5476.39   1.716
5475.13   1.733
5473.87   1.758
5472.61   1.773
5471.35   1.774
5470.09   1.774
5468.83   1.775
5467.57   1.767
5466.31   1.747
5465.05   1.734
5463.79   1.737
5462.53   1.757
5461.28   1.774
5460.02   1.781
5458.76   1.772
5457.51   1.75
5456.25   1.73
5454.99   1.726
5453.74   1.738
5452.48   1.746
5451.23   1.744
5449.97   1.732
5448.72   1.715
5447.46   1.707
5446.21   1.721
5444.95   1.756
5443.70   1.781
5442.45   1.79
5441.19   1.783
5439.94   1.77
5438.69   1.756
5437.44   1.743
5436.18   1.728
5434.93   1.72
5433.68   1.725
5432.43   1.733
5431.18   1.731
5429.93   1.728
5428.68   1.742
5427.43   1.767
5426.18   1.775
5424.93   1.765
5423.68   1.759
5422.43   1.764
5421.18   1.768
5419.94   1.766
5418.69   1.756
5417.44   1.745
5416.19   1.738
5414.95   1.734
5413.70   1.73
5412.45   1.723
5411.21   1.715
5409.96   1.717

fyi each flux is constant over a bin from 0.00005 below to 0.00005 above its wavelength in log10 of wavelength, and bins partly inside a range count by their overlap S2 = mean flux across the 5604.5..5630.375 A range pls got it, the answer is 1.75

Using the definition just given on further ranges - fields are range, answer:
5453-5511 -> 1.76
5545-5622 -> 1.74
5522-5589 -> 1.75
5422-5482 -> 1.75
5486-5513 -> 1.76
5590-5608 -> 1.71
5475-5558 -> 1.76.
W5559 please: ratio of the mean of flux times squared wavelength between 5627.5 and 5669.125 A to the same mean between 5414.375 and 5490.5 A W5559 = 1.06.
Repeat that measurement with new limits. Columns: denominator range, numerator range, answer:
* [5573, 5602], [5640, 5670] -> 1.03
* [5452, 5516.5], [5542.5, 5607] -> 1.02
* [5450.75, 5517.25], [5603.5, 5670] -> 1.05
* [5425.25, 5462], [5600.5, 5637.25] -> 1.06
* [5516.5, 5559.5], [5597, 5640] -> 1.01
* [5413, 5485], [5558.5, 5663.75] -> 1.05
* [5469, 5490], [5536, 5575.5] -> 1.03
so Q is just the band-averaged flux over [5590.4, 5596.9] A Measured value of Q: 1.71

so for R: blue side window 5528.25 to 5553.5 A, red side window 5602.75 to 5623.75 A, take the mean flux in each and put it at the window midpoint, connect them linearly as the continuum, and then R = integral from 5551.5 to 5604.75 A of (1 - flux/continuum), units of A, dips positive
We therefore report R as 0.6 A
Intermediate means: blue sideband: 1.76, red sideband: 1.74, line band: 1.73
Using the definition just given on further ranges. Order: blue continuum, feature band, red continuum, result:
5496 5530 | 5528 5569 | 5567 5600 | -0.5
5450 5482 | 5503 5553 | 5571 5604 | -0.9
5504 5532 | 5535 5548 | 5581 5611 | -0.2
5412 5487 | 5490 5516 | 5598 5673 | -0.2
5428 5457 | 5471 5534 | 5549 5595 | -0.6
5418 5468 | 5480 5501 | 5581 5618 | -0.2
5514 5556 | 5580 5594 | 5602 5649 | 0.3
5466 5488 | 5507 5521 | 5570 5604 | -0.2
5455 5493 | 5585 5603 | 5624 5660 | 0.5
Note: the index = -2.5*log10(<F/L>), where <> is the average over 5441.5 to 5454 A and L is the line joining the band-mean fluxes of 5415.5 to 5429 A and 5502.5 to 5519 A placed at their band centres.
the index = 0.01 mag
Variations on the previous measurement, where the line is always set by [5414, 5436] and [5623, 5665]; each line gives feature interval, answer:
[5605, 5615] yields -0.02 mag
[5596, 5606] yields 0.02 mag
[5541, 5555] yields -0.02 mag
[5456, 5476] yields -0.01 mag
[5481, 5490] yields -0.01 mag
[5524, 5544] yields -0.01 mag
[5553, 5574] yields -0.01 mag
